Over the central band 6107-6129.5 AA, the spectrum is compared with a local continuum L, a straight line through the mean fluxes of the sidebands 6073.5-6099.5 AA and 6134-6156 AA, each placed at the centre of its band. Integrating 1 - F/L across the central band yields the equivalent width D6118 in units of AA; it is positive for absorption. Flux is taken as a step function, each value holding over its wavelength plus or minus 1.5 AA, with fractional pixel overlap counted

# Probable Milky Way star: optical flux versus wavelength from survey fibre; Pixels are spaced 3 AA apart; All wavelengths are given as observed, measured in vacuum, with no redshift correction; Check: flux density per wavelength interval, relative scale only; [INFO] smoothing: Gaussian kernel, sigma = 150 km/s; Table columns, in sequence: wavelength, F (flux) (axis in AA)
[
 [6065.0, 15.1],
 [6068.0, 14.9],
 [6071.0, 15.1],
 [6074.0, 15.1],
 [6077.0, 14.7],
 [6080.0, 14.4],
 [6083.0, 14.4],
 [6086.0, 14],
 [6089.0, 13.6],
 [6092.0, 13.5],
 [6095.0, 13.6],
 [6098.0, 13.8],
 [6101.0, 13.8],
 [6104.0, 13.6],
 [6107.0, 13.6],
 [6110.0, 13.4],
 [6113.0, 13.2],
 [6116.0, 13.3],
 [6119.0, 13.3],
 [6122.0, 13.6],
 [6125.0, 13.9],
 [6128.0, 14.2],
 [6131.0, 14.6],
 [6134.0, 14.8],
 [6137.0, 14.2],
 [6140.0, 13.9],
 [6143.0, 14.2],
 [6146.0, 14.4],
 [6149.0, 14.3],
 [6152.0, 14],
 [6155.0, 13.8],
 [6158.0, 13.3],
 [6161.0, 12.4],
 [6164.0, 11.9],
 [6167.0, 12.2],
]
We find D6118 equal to 0.9 AA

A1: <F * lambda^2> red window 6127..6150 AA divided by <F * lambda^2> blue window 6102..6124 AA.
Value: 1.07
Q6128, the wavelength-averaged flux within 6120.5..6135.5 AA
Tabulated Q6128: 14.2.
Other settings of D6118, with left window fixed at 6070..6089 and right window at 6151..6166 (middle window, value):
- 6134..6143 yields -0.5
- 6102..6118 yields 0.6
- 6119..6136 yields -0.7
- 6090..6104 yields 0.5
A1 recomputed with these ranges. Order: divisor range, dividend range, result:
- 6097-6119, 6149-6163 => 1.01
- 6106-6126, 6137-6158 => 1.05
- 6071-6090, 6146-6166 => 0.95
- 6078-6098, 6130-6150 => 1.05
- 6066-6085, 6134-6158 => 0.98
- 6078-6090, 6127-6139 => 1.04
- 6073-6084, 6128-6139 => 1.01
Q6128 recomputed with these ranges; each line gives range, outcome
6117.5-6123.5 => 13.5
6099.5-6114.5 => 13.5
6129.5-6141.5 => 14.4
